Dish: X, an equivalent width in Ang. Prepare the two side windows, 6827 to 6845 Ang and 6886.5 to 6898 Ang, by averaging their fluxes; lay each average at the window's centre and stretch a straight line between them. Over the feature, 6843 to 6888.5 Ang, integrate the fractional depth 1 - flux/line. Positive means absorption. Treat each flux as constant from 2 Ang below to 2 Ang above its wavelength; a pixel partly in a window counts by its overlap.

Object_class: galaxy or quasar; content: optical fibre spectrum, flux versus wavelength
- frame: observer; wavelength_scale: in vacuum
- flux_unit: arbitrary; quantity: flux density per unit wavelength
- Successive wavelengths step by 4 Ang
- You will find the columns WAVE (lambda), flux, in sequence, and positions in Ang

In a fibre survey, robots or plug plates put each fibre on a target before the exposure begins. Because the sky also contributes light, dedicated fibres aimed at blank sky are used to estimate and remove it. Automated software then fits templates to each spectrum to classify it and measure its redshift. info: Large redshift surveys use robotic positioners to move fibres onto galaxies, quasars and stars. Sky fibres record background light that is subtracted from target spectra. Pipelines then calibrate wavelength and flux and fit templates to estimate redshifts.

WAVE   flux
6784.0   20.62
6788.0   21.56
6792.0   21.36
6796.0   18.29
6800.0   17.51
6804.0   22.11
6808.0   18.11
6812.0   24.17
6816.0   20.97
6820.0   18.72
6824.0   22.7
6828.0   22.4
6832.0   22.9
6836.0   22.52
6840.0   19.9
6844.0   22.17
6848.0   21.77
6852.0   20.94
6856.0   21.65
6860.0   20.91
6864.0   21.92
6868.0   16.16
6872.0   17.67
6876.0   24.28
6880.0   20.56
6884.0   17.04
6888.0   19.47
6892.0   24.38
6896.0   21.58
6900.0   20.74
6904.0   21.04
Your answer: 3.23 Ang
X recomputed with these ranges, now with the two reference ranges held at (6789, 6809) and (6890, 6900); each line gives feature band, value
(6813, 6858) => -1.8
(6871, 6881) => 0.4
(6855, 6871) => 1.2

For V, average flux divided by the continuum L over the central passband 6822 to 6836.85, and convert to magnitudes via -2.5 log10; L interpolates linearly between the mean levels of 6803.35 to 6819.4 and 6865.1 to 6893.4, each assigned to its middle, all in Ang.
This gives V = -0.10 mag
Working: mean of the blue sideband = 21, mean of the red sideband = 19.9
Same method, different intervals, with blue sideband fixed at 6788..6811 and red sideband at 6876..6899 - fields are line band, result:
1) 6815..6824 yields -0.01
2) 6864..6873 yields 0.16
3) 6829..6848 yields -0.08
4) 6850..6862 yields -0.03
